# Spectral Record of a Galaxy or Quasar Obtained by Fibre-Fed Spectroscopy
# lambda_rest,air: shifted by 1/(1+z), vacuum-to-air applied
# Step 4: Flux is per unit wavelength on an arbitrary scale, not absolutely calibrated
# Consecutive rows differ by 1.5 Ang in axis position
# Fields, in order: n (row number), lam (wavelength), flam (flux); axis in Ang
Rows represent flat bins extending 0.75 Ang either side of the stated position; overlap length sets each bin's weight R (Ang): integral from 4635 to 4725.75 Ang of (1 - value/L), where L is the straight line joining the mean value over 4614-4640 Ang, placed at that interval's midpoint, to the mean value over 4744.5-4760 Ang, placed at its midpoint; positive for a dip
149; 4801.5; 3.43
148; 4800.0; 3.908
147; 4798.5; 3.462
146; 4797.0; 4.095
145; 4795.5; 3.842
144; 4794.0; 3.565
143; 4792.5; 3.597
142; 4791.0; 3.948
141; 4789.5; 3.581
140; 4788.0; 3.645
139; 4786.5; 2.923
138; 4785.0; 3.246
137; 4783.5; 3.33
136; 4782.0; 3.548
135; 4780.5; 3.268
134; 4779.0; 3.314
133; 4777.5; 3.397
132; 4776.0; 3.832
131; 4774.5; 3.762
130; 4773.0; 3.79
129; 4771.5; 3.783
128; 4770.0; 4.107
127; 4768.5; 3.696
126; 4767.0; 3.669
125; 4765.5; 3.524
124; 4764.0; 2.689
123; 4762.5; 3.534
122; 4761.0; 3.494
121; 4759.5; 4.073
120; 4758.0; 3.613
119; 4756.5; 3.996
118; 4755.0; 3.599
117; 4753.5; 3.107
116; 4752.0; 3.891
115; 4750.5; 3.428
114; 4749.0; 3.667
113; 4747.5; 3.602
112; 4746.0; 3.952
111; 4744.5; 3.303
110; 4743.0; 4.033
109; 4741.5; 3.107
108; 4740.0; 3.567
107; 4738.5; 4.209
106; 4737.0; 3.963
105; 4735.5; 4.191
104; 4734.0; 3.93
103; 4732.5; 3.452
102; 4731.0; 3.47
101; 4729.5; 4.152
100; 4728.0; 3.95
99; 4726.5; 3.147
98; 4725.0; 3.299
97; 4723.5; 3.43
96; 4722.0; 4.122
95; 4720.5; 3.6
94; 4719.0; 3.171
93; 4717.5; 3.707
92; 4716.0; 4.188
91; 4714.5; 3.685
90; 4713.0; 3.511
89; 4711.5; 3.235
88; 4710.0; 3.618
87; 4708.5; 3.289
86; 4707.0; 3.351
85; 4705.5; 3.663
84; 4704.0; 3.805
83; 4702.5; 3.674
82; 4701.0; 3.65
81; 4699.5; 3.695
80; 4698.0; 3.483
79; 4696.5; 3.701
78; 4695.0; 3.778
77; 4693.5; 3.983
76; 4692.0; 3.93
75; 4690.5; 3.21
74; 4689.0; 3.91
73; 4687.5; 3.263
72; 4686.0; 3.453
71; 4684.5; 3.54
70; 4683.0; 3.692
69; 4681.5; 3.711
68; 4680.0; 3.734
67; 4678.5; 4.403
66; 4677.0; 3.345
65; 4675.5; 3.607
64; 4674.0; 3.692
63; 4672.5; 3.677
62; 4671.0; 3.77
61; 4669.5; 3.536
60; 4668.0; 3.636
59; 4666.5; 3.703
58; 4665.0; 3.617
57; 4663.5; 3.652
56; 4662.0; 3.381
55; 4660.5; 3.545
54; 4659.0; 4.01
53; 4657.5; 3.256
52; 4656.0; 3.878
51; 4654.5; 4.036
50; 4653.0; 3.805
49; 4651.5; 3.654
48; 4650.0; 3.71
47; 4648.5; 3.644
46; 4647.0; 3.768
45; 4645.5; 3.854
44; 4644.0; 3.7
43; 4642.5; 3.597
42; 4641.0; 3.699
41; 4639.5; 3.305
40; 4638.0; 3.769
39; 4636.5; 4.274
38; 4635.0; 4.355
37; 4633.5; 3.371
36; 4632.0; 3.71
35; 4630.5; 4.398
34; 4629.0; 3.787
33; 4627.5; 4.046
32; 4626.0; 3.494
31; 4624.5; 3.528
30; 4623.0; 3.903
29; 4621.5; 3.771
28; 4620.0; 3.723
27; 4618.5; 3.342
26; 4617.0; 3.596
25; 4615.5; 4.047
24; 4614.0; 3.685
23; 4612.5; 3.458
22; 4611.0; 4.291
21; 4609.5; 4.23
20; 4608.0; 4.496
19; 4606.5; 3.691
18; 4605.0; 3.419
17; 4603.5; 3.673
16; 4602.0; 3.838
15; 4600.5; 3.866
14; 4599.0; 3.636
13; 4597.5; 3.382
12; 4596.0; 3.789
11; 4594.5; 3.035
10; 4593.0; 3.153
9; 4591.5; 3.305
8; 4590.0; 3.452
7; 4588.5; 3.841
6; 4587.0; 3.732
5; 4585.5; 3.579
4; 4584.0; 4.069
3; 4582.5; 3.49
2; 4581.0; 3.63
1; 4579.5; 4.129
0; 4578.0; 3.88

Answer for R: 1.77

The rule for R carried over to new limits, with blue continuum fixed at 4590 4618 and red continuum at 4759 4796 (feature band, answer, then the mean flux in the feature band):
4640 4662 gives -0.3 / 3.71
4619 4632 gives -0.5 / 3.81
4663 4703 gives -0.4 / 3.67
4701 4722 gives 0.1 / 3.6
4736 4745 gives -0.3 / 3.72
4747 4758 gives -0.1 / 3.61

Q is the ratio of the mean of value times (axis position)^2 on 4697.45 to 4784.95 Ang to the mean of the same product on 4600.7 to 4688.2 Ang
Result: 1.01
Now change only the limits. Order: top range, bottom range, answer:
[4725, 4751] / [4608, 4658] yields 1.02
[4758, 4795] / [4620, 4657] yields 1.00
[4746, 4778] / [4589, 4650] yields 1.04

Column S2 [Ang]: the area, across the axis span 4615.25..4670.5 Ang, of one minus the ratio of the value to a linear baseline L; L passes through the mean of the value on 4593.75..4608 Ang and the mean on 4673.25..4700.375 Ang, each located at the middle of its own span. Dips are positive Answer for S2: -1.1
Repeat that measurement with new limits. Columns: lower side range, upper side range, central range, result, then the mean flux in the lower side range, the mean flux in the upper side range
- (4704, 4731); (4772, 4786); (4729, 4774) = -1.8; 3.6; 3.49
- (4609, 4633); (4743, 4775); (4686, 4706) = 0.3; 3.8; 3.64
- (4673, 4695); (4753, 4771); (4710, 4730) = 0.1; 3.68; 3.6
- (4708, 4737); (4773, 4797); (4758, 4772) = -0.1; 3.65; 3.55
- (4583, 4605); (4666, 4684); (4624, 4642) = -0.8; 3.59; 3.71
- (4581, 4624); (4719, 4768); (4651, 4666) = 0.0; 3.69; 3.64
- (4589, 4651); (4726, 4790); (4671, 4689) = 0.1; 3.73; 3.62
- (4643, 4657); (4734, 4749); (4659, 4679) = 0.6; 3.77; 3.77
